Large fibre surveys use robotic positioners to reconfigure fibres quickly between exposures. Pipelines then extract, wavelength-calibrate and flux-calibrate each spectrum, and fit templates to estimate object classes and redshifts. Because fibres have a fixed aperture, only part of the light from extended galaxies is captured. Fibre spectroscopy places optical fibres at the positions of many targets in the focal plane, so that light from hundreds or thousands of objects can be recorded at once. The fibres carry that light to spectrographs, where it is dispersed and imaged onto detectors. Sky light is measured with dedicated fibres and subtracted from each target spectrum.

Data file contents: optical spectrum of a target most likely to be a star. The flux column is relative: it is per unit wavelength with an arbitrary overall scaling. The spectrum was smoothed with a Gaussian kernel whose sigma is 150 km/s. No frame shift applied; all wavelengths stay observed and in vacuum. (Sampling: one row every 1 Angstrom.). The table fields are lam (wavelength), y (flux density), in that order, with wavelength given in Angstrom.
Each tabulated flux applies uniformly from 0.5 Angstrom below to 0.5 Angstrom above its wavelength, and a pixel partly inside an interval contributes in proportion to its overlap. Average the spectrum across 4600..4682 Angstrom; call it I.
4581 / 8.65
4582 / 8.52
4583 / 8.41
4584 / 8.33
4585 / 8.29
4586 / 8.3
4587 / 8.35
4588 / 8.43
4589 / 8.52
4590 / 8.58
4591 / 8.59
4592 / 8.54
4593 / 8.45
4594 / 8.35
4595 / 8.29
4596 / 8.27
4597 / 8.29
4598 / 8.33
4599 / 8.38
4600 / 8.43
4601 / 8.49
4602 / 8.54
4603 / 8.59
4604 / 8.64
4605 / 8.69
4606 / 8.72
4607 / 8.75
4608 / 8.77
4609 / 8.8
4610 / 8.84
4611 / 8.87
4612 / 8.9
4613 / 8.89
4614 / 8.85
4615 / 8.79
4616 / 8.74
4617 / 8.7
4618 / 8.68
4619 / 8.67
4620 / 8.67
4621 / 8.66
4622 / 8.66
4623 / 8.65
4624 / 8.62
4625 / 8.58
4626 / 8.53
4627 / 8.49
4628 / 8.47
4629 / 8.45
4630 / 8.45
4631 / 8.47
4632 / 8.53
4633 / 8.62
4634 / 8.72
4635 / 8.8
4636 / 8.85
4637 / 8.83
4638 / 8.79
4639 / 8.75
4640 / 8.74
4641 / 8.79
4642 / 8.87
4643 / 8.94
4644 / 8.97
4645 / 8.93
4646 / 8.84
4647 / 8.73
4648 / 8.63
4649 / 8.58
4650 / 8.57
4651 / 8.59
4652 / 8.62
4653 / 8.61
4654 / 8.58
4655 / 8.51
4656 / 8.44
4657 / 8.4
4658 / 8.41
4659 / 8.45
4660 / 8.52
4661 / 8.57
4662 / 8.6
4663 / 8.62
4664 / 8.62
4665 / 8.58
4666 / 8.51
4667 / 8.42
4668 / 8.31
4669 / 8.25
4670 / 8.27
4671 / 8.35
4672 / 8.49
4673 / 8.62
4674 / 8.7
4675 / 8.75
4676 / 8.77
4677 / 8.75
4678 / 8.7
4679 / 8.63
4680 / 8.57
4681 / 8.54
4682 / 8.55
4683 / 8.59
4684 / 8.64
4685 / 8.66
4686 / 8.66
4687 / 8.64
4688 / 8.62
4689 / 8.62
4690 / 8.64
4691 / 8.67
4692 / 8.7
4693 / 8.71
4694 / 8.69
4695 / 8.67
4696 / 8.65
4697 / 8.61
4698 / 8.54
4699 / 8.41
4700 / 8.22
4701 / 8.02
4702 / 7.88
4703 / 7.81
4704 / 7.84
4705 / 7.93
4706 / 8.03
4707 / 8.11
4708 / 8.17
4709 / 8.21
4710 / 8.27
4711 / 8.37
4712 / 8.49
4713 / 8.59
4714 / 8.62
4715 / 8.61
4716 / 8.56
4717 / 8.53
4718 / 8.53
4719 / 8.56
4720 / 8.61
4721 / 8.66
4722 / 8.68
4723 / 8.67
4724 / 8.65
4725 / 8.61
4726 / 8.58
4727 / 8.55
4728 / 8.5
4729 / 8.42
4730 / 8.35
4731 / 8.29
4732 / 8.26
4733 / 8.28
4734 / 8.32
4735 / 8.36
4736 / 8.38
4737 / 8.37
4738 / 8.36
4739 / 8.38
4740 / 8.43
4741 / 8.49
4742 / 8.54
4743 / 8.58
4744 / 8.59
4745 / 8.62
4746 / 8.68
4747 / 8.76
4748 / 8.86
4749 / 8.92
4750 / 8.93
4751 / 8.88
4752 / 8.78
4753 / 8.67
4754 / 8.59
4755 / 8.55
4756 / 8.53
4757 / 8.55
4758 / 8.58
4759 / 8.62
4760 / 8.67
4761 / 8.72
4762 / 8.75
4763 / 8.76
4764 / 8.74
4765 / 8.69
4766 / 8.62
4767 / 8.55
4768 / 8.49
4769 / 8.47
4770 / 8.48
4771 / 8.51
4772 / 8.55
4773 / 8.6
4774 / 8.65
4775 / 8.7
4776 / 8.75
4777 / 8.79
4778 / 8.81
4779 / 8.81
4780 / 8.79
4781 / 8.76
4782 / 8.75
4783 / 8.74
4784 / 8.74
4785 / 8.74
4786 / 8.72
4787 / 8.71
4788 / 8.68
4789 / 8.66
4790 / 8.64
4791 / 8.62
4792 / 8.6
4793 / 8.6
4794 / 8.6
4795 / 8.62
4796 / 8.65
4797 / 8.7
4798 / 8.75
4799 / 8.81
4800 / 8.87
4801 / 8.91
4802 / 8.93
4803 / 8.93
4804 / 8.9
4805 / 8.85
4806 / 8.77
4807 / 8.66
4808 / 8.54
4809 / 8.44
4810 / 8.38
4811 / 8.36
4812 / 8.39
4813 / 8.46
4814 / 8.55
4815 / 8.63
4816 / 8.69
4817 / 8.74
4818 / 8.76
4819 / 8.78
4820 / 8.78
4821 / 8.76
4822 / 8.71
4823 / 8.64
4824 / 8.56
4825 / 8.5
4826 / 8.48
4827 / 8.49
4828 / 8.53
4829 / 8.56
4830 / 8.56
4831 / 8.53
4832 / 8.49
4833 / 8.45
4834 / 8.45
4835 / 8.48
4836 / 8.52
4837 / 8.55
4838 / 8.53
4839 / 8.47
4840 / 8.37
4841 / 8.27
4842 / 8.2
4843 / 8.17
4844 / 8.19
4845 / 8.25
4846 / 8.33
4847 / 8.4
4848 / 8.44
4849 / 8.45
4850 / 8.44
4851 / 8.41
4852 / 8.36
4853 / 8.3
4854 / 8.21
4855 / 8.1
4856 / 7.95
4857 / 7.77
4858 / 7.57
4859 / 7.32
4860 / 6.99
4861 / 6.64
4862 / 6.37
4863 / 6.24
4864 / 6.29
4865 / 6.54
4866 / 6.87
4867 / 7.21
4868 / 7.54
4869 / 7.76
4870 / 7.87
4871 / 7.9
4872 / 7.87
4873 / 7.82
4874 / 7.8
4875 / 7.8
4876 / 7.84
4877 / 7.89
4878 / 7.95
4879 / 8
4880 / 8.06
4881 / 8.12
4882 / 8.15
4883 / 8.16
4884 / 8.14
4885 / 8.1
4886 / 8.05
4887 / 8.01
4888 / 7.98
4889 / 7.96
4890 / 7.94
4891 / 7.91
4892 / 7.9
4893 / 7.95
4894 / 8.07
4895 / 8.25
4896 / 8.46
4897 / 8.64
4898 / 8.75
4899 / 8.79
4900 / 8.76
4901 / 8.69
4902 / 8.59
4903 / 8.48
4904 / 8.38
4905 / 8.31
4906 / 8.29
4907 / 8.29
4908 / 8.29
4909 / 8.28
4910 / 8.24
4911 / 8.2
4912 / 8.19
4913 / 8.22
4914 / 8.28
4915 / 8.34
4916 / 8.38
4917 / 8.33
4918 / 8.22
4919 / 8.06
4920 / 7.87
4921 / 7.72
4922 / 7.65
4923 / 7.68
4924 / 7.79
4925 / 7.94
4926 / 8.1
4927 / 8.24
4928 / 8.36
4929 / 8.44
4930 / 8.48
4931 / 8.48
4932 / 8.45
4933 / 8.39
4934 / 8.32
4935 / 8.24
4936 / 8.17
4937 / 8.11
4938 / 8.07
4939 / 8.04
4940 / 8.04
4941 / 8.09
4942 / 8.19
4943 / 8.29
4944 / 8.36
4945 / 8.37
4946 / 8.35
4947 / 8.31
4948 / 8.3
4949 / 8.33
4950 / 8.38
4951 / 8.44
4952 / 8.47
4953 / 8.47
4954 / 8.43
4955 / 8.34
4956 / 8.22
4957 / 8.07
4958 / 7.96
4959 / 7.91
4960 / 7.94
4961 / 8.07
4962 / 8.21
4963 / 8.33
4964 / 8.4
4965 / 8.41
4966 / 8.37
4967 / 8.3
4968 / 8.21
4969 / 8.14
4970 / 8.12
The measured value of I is 8.64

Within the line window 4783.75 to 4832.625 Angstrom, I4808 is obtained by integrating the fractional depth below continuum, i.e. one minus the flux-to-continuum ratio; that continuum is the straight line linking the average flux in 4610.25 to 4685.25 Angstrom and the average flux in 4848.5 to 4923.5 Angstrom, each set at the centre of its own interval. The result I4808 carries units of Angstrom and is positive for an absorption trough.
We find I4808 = -2.8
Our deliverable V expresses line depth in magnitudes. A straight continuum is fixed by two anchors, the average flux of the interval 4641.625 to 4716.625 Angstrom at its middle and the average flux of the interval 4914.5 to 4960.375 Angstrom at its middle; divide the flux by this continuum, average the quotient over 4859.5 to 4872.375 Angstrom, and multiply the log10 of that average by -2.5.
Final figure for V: 0.17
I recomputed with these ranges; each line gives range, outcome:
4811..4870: 8.14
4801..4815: 8.64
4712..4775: 8.58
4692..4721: 8.38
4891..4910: 8.38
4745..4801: 8.69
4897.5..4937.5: 8.27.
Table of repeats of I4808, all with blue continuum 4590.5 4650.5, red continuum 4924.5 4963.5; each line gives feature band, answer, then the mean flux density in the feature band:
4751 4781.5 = -0.67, 8.65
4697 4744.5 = 0.76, 8.39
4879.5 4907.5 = 0.18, 8.26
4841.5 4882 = 2.86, 7.76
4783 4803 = -0.67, 8.72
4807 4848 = -0.52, 8.5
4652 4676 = 0.24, 8.51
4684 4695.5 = -0.13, 8.66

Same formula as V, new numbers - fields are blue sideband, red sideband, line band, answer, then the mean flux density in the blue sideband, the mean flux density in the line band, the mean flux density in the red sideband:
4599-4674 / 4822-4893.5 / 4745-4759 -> -0.051 mag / 8.63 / 8.71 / 8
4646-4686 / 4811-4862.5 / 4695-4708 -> 0.041 mag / 8.56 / 8.19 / 8.31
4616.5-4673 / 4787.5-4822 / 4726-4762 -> 0.012 mag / 8.61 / 8.56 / 8.68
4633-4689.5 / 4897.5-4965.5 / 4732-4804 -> -0.022 mag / 8.63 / 8.65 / 8.26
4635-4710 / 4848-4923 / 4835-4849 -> -0.037 mag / 8.54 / 8.37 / 7.97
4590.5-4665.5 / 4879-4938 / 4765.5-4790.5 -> -0.033 mag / 8.63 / 8.67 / 8.21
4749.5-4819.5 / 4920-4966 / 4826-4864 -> 0.052 mag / 8.67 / 8.1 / 8.21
